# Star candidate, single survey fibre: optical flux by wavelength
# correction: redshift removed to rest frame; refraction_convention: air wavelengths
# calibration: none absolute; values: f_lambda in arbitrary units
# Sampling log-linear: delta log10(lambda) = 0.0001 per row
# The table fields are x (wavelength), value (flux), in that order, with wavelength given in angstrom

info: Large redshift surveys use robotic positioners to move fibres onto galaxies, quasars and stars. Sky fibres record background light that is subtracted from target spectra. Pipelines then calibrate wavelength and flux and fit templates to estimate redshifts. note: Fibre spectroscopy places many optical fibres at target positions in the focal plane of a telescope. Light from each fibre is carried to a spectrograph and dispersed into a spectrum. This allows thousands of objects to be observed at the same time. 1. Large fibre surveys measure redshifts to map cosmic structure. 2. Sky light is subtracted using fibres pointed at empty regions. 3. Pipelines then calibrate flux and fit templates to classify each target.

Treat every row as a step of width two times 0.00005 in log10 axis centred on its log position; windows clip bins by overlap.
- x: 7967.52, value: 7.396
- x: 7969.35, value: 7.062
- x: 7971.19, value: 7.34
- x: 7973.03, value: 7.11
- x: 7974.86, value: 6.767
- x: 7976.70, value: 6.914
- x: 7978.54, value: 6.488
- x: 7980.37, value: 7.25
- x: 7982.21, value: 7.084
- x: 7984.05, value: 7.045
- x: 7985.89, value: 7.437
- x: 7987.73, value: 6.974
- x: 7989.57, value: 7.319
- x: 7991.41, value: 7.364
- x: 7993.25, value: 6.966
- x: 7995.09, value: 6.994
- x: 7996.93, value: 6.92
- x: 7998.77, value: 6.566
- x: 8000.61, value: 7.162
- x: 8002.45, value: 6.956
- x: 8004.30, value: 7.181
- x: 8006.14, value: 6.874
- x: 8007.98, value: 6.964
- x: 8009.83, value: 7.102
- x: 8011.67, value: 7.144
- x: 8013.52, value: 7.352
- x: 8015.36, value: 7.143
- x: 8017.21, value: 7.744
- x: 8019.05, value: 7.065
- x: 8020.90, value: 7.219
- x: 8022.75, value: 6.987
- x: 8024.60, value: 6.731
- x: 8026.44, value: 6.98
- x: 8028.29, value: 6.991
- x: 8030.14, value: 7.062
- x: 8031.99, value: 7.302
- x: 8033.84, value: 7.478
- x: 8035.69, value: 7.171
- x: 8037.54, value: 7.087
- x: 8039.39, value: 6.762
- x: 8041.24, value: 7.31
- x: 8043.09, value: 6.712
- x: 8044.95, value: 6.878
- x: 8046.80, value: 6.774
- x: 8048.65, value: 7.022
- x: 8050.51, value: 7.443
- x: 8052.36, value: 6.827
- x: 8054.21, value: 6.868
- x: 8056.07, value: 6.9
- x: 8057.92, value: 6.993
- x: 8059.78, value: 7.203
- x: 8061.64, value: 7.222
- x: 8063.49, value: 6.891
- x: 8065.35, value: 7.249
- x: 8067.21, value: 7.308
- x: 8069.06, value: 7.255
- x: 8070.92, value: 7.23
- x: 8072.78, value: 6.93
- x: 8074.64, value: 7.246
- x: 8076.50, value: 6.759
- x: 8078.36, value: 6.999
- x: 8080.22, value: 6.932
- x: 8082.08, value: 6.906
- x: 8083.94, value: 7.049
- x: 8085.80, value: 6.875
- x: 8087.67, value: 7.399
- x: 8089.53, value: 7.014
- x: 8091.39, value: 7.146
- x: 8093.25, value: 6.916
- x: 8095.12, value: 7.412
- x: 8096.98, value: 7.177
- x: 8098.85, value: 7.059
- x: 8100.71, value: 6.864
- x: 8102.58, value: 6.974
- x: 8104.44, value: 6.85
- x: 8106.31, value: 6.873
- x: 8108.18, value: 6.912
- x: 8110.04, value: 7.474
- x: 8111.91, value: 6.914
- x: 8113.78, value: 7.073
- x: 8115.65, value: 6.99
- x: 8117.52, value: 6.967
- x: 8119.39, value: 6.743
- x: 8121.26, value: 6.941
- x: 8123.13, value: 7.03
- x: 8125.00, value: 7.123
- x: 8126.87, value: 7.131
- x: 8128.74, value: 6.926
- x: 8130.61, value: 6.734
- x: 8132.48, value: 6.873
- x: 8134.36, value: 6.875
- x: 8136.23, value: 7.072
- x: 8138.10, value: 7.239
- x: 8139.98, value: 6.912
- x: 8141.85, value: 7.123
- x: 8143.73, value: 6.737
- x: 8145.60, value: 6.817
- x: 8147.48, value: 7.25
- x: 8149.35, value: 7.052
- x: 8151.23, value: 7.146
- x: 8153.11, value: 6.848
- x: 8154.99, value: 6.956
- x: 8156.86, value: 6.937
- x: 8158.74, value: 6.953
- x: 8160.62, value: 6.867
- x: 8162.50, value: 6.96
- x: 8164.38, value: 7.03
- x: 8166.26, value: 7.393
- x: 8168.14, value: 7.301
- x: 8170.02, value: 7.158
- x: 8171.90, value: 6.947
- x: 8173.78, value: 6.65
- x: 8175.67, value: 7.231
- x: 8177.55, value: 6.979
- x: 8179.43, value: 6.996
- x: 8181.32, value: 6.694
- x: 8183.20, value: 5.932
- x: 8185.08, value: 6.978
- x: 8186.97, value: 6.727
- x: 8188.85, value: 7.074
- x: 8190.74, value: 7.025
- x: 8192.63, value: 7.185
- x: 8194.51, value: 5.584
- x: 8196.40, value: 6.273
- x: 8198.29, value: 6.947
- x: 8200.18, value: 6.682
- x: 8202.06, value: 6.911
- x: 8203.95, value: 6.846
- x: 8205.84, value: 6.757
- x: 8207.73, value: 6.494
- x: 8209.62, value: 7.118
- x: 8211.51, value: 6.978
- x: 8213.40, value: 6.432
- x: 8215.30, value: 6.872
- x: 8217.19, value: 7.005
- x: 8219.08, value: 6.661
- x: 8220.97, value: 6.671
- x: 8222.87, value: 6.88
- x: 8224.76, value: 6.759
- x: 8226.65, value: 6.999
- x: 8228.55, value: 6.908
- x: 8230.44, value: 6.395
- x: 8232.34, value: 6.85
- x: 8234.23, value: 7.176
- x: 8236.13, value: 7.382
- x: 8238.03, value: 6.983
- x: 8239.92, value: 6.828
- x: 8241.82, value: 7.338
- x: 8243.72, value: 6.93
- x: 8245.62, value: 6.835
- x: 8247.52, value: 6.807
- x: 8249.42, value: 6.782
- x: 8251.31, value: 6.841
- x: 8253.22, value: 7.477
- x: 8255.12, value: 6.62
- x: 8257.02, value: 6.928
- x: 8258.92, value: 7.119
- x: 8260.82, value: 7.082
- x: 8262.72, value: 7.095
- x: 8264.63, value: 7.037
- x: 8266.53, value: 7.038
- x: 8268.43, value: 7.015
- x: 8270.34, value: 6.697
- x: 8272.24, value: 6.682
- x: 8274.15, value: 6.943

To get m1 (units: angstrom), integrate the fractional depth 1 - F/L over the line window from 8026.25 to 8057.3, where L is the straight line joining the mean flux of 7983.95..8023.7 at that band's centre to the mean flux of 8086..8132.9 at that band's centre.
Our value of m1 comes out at 0.2 angstrom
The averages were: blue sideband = 7.11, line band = 7.03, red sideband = 7.02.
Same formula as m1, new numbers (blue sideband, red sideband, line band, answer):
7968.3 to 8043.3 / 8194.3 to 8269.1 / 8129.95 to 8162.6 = -0.1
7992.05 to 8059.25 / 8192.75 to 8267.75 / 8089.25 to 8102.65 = -0.2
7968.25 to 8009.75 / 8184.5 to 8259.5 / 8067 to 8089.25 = -0.3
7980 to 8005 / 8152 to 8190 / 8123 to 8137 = 0.0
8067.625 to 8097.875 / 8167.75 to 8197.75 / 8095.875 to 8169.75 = -0.8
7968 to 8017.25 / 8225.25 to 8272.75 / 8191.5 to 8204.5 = 0.6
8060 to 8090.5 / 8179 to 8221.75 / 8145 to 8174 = -0.8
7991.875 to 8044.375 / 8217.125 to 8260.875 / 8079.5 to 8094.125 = 0.0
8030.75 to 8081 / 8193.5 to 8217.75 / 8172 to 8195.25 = -0.1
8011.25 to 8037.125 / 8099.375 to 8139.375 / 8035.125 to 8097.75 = 0.3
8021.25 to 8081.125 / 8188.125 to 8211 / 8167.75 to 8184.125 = -0.2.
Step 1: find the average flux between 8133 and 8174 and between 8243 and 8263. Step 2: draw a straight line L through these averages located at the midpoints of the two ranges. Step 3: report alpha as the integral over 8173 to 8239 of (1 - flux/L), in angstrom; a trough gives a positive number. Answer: 1.7 angstrom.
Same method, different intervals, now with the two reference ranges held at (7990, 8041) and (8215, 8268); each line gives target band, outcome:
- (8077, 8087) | 0.1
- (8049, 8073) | -0.2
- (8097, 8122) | 0.2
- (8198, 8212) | 0.3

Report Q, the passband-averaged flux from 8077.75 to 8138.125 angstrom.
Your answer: 7.01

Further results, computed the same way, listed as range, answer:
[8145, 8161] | 6.99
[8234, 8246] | 7.07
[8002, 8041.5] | 7.12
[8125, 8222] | 6.88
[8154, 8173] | 7.05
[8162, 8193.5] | 6.96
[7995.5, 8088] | 7.06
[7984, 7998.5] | 7.11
